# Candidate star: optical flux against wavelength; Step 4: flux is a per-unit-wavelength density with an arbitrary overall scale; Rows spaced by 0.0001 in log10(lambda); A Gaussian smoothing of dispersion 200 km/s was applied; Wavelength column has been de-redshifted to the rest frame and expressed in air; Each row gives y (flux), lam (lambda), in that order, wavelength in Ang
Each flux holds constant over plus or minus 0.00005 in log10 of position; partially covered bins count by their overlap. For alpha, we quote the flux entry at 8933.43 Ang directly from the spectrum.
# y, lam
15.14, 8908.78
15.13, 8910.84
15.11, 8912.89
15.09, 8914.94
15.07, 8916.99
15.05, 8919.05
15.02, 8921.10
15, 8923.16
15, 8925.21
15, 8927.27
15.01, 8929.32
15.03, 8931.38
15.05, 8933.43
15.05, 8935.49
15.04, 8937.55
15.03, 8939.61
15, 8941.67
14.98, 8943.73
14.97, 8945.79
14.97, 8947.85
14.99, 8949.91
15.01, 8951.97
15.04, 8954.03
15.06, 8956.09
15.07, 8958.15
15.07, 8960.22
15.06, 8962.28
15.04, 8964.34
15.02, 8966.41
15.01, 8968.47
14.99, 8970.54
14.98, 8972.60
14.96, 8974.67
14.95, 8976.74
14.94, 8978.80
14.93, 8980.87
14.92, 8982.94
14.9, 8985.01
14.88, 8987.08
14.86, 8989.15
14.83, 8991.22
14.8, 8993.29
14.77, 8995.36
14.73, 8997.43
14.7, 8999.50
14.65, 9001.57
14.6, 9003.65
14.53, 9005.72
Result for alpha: 15.05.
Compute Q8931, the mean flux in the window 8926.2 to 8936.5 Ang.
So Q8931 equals 15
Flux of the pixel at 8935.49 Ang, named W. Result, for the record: 15.05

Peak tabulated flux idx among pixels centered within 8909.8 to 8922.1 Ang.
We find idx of 15.13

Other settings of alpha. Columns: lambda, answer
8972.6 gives 14.98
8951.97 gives 15.01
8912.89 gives 15.11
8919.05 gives 15.05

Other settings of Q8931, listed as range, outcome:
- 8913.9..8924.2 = 15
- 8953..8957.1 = 15.1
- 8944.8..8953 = 15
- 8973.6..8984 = 14.9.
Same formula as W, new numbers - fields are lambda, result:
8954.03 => 15.04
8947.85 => 14.97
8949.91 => 14.99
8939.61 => 15.03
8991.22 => 14.83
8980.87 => 14.93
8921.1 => 15.02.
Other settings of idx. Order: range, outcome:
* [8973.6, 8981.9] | 14.96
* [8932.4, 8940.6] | 15.05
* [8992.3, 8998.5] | 14.8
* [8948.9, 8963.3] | 15.07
